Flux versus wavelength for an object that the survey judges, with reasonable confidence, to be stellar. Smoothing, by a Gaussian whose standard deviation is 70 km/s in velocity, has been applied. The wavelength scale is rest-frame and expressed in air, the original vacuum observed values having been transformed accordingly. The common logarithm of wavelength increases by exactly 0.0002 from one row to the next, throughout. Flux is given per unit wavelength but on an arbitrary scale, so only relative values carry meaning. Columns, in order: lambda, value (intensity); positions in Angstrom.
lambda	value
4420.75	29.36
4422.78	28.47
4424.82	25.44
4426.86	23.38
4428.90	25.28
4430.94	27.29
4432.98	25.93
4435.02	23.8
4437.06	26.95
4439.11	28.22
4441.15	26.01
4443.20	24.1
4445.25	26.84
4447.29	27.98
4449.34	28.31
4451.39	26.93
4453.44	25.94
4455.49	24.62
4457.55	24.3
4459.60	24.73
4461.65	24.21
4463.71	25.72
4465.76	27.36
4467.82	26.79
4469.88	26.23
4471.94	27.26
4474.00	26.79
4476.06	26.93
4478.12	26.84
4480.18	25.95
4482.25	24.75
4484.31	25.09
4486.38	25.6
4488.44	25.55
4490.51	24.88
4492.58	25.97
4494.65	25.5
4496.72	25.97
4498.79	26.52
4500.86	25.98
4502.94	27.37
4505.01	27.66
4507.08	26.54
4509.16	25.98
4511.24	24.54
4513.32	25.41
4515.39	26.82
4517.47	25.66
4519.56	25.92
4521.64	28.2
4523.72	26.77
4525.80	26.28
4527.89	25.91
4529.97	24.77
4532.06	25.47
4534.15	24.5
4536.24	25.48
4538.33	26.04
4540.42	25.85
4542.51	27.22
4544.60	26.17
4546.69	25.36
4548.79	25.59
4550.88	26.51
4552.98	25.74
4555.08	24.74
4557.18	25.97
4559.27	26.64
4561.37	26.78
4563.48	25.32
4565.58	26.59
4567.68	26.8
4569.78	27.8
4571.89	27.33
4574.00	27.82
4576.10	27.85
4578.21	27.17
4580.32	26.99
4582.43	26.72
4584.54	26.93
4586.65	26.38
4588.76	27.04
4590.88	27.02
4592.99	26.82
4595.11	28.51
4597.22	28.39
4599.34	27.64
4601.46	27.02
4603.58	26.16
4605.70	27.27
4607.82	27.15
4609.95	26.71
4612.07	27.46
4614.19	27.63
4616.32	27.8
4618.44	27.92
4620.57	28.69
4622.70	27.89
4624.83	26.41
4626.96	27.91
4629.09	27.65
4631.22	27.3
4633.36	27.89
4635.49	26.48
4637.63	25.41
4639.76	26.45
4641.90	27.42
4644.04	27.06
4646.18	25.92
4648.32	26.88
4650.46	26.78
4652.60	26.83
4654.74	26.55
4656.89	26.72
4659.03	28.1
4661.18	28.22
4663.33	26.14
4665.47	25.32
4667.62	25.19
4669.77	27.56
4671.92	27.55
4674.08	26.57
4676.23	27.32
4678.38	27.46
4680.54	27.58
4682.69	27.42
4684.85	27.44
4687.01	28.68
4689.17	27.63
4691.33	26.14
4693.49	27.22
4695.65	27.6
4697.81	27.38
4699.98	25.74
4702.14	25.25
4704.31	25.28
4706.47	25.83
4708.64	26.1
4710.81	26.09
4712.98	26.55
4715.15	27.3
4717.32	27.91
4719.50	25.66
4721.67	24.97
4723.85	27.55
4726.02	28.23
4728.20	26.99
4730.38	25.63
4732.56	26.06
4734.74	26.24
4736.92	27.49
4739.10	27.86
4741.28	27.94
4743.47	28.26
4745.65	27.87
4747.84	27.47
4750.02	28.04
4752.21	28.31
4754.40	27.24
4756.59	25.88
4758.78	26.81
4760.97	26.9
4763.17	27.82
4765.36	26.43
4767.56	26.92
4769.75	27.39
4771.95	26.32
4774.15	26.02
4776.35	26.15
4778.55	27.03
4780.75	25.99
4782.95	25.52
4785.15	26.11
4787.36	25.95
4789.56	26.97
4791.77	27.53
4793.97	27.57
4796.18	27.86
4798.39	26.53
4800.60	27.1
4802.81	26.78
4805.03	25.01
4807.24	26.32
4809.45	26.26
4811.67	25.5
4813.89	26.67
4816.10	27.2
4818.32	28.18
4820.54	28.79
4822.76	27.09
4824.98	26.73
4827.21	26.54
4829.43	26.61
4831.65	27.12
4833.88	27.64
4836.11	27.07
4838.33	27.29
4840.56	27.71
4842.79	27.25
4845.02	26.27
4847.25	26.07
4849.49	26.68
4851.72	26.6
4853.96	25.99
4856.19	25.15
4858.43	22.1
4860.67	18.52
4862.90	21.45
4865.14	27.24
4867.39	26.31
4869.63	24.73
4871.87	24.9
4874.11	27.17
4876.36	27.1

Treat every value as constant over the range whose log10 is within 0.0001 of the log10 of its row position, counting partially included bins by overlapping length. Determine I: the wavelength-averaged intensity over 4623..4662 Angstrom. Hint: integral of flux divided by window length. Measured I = 27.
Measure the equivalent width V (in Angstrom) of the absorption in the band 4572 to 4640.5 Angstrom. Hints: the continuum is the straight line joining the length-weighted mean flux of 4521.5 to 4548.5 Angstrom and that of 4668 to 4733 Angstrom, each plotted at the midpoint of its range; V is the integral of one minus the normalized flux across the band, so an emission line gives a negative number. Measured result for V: -2.5 Angstrom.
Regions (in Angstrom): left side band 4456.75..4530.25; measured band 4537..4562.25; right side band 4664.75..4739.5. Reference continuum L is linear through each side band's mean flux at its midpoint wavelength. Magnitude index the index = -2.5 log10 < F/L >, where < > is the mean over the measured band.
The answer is 0.01 mag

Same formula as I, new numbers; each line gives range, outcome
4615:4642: 27.3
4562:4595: 27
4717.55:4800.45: 26.9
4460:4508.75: 26.1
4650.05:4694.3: 27.1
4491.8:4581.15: 26.3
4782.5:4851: 26.8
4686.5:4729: 26.7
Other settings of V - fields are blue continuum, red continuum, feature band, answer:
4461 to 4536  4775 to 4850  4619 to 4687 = -1.7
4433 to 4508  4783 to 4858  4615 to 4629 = -0.7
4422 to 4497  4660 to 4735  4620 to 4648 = -0.6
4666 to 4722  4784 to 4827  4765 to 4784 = 0.3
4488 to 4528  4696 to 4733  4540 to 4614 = -1.5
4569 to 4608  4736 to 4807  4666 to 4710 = 0.4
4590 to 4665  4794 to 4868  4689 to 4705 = 0.2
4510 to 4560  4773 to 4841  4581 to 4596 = -0.6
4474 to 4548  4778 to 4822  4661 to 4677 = -0.1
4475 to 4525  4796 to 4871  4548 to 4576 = -0.4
